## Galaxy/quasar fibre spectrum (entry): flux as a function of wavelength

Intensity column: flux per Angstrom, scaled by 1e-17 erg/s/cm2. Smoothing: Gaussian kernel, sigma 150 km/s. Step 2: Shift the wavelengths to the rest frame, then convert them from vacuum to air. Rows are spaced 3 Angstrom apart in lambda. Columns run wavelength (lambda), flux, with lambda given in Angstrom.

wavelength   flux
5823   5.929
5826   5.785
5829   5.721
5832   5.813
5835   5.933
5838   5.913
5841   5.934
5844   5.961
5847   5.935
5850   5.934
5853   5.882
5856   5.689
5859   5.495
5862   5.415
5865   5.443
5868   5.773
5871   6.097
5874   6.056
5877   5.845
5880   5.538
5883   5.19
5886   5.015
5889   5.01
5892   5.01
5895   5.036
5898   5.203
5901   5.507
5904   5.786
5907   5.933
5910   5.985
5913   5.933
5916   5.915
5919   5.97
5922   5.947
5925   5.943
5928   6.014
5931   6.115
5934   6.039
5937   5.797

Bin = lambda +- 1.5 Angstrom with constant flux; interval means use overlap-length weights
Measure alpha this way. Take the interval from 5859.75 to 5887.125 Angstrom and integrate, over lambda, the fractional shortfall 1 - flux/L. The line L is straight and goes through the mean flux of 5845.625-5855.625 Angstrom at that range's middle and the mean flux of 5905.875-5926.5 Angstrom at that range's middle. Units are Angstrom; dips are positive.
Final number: 1.4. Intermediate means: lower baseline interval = 5.89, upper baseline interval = 5.95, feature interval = 5.6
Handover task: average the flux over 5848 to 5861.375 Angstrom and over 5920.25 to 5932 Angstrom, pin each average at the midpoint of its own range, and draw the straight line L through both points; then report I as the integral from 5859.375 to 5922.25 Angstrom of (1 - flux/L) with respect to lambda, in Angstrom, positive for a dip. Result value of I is 3.0 Angstrom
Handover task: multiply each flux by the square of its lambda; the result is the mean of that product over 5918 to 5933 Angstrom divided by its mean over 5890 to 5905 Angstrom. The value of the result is 1.15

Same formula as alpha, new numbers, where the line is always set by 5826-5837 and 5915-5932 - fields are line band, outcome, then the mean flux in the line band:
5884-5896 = 1.82 Angstrom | 5.02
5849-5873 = 0.63 Angstrom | 5.72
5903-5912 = 0.07 Angstrom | 5.91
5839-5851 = -0.20 Angstrom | 5.94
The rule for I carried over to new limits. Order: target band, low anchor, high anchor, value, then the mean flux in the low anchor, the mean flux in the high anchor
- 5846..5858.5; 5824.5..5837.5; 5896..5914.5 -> -0.09 Angstrom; 5.82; 5.71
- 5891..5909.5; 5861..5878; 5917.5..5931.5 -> 1.39 Angstrom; 5.78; 5.99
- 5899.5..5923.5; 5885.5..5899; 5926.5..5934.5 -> -1.37 Angstrom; 5.05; 6.06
